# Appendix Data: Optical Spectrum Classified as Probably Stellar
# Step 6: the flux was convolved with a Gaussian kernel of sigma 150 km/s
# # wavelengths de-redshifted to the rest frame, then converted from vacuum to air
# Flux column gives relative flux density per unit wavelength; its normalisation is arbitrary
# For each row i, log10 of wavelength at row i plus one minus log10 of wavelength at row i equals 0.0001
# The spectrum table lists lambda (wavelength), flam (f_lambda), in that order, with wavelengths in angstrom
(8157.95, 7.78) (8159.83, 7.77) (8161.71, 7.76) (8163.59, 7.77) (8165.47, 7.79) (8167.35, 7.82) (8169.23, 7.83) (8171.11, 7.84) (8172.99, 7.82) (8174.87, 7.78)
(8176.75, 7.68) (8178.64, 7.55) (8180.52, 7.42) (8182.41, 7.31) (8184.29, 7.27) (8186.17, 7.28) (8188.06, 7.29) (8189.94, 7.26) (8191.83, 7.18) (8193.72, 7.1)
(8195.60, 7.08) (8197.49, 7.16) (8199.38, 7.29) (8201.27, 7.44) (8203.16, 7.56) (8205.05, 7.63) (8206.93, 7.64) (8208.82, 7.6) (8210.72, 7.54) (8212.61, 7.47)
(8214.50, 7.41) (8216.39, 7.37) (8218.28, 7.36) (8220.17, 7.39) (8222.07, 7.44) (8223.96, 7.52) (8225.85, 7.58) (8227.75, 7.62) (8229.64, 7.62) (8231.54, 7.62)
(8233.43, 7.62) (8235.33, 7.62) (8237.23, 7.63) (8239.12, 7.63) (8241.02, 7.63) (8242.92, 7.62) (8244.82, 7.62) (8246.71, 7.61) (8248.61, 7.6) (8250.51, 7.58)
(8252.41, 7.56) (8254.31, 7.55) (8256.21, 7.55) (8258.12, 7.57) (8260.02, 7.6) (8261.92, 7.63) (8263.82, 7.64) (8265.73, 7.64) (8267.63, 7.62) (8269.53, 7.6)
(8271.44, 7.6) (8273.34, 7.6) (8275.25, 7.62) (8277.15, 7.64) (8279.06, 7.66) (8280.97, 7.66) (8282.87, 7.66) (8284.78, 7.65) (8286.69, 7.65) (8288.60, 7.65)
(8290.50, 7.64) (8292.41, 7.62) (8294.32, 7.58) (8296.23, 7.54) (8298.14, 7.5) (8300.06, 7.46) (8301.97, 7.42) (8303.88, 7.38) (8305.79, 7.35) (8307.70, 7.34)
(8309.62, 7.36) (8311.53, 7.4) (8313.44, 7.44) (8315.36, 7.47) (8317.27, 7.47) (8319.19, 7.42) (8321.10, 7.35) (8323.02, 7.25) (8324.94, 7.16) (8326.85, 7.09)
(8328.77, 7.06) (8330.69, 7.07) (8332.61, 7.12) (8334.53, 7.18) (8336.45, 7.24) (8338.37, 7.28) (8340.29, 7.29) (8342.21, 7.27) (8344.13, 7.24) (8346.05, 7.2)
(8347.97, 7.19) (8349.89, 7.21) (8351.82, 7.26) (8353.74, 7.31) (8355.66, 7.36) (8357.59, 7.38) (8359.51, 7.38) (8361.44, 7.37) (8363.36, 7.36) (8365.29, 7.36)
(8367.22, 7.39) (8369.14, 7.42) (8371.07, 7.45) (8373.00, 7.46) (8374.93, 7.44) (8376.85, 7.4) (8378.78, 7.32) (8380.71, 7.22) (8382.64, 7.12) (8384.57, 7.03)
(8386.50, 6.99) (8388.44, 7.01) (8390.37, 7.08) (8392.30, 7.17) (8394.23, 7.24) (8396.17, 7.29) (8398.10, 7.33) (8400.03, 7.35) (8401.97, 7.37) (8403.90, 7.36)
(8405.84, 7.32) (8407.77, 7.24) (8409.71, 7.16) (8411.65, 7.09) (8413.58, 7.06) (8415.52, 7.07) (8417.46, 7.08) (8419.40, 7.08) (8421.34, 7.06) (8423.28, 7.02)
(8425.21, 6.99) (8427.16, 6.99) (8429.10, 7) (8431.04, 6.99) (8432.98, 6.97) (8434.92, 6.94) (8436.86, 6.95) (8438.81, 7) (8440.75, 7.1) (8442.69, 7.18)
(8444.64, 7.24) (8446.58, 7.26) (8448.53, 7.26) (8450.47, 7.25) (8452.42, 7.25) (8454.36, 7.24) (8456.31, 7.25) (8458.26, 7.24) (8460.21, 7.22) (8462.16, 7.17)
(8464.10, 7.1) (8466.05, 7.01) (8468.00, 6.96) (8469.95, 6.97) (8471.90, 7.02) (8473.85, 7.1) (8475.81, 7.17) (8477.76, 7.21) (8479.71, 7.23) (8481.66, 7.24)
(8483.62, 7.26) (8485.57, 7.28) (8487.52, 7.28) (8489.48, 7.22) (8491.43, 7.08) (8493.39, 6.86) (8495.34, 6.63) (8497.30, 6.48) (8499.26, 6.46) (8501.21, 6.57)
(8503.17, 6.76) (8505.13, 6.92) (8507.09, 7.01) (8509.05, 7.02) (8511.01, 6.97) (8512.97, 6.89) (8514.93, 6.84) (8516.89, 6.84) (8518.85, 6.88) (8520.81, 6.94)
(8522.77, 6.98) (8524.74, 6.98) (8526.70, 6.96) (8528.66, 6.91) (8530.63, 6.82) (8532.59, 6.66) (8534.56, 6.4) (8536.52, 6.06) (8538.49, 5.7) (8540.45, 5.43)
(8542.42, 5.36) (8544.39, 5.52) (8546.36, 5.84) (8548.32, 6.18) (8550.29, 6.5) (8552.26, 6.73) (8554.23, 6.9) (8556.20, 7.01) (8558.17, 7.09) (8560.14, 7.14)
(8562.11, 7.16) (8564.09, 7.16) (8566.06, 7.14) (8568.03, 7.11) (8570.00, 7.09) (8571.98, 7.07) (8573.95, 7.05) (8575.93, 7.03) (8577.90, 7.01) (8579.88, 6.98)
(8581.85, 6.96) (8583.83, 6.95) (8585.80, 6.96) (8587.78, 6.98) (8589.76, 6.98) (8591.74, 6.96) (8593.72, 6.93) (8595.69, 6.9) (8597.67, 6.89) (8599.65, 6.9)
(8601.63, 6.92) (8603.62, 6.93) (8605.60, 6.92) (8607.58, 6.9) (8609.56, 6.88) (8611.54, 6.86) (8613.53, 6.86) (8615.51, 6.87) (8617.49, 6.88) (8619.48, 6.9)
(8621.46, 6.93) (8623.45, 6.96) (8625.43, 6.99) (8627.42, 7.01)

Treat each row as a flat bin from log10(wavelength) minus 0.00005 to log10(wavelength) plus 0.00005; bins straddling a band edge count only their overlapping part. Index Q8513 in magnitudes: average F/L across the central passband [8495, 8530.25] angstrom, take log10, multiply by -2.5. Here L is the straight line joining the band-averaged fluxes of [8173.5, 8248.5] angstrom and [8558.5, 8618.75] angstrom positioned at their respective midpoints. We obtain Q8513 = 0.038 mag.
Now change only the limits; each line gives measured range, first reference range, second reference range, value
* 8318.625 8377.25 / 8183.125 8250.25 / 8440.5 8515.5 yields -0.004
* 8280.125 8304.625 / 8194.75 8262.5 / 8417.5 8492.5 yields -0.023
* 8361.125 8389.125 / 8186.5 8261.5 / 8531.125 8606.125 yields -0.020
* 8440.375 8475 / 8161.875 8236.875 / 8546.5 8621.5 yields -0.006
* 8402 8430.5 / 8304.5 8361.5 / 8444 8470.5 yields 0.015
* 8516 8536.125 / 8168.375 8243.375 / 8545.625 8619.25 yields 0.029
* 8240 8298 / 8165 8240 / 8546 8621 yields -0.031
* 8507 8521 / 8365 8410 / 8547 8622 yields 0.021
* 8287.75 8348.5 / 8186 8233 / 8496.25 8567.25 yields -0.028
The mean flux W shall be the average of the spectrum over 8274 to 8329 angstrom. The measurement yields 7.47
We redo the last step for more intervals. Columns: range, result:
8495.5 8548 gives 6.54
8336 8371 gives 7.31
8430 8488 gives 7.14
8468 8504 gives 6.99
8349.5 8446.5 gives 7.2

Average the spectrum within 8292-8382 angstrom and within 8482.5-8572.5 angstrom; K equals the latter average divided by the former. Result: 0.92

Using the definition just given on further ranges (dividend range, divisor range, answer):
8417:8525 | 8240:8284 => 0.92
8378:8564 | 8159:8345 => 0.93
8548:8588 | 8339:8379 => 0.95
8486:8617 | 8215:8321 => 0.90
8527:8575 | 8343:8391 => 0.91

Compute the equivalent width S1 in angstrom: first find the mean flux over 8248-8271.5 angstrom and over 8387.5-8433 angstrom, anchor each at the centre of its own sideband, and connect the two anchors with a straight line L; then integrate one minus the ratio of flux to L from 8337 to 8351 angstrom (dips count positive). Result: 0.19 angstrom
